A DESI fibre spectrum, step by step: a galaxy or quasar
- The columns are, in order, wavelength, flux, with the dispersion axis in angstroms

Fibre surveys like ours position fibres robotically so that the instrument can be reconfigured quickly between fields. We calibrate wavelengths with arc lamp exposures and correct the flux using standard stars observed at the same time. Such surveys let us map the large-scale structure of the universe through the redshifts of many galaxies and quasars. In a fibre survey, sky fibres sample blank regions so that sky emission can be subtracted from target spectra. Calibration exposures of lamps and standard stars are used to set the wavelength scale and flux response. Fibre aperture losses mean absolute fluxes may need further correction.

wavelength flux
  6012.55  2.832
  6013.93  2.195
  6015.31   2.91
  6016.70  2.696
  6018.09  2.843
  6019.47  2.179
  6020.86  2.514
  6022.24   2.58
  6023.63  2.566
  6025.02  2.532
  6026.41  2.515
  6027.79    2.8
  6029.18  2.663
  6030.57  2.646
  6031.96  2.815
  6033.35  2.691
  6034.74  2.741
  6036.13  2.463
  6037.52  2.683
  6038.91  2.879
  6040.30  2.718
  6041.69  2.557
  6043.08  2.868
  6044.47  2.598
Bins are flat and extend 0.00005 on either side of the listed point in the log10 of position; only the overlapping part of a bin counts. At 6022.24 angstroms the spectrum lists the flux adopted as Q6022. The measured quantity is 2.58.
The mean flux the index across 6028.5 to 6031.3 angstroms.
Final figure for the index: 2.65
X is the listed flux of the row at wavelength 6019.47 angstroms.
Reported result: 2.179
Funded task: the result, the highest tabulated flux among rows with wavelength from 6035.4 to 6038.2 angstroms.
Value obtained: 2.683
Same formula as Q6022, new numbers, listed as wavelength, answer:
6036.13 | 2.463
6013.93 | 2.195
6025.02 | 2.532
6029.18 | 2.663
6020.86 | 2.514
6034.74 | 2.741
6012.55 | 2.832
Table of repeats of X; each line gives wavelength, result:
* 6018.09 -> 2.843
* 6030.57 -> 2.646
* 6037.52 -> 2.683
